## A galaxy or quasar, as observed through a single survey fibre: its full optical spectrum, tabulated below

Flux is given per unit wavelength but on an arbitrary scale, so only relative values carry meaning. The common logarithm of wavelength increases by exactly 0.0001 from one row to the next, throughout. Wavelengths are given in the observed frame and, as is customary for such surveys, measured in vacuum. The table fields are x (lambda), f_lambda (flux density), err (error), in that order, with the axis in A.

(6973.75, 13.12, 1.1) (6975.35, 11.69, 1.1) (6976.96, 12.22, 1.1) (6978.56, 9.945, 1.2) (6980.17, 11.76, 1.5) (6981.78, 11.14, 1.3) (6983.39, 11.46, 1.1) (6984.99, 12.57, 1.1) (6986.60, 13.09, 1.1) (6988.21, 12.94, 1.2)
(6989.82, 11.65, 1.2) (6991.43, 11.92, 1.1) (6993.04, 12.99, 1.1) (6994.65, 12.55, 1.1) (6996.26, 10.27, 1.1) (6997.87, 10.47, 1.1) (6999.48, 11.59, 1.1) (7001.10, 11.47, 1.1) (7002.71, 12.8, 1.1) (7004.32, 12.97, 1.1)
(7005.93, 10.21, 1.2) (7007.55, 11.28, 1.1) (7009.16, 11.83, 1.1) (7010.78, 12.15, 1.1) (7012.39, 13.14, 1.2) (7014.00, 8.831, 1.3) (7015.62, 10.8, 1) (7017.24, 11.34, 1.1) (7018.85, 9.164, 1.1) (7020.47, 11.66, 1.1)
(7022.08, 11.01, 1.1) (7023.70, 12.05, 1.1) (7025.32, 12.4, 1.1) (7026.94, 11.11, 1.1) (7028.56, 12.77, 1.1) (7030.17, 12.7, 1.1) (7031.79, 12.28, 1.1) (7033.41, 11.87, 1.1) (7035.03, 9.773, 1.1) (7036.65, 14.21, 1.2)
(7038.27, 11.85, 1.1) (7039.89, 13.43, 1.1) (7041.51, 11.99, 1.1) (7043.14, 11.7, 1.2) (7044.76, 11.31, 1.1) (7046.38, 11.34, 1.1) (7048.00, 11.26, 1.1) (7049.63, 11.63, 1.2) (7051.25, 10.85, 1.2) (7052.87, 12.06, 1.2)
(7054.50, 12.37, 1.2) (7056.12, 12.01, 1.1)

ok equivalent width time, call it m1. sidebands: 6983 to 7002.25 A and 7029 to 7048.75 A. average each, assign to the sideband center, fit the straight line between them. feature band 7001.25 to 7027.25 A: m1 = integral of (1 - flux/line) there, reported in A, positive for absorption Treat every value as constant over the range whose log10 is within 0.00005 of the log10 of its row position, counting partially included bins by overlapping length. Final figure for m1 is 1.2 A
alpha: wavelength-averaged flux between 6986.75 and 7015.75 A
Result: 11.7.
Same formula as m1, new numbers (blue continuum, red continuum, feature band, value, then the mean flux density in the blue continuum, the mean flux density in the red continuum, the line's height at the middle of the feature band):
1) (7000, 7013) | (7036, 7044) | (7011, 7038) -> 1.6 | 12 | 12.6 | 12.3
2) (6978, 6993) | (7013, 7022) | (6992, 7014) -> -1.2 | 11.9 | 10.5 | 11.1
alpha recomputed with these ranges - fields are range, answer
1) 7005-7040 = 11.6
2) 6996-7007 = 11.4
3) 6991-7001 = 11.6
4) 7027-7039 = 12.1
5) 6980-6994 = 12.2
